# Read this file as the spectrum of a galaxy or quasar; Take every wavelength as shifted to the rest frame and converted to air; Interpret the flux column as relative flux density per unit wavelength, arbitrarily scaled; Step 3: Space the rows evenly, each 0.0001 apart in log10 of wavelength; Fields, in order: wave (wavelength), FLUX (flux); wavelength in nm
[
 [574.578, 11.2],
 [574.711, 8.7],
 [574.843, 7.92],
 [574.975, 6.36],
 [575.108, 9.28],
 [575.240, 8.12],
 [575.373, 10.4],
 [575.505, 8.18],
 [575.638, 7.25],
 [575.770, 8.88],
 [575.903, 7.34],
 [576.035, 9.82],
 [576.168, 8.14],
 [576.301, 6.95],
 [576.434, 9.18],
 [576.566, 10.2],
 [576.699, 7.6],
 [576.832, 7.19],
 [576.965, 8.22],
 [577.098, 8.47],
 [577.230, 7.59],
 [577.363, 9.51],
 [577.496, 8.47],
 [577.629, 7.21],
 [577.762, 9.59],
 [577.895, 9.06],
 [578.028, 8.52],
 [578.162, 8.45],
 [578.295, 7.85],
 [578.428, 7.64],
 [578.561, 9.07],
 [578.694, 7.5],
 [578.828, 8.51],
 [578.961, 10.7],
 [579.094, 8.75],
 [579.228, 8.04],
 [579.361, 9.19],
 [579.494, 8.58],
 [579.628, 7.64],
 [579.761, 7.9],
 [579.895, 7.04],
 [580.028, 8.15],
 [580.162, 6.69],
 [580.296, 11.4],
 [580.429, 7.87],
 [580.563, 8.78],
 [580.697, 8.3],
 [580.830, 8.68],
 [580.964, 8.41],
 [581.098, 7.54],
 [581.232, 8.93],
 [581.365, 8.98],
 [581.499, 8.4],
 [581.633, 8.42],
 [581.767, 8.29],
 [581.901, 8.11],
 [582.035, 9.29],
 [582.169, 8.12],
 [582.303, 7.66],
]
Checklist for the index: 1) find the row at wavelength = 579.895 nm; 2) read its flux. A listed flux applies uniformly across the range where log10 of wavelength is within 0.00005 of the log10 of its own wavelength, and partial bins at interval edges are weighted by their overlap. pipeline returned 7.04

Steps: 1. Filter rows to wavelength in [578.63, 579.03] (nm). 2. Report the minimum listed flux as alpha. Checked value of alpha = 7.5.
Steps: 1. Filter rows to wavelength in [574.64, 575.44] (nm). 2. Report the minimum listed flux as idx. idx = 6.36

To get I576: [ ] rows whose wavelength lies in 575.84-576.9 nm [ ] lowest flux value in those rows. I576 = 6.95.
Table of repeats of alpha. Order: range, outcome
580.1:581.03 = 6.69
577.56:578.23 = 7.21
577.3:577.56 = 8.47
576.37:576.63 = 9.18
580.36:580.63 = 7.87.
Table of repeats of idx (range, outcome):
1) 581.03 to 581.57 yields 7.54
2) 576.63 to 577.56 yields 7.19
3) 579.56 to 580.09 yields 7.04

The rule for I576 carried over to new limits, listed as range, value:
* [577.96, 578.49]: 7.64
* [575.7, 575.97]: 7.34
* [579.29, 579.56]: 8.58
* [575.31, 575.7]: 7.25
